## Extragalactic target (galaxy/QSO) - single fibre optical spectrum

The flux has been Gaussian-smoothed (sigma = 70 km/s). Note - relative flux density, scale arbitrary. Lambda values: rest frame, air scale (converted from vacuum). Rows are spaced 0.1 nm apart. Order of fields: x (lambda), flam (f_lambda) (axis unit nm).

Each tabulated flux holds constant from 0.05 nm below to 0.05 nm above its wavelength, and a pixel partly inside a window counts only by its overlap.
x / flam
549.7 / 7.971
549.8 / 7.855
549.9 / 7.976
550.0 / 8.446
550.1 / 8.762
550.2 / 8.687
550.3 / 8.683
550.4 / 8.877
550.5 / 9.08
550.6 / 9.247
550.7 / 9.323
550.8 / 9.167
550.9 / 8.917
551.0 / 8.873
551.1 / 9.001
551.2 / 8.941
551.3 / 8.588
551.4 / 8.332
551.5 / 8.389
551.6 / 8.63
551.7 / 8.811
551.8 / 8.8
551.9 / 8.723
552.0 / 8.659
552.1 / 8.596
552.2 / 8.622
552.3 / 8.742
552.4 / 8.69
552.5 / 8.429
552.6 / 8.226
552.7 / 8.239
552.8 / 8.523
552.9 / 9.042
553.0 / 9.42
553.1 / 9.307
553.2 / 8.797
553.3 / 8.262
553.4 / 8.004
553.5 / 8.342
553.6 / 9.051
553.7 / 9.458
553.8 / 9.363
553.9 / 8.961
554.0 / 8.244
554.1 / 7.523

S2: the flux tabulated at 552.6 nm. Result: 8.226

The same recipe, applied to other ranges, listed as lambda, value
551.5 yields 8.389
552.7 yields 8.239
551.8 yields 8.8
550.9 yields 8.917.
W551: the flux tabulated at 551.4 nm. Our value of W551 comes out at 8.332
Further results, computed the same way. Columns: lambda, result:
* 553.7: 9.458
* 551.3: 8.588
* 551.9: 8.723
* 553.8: 9.363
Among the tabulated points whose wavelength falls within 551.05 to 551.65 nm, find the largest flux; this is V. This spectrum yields 9.001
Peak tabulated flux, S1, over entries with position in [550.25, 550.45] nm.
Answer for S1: 8.877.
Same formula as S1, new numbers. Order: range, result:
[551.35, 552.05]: 8.811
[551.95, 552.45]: 8.742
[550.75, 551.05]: 9.167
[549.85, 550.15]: 8.762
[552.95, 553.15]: 9.42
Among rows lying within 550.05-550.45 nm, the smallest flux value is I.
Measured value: 8.683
